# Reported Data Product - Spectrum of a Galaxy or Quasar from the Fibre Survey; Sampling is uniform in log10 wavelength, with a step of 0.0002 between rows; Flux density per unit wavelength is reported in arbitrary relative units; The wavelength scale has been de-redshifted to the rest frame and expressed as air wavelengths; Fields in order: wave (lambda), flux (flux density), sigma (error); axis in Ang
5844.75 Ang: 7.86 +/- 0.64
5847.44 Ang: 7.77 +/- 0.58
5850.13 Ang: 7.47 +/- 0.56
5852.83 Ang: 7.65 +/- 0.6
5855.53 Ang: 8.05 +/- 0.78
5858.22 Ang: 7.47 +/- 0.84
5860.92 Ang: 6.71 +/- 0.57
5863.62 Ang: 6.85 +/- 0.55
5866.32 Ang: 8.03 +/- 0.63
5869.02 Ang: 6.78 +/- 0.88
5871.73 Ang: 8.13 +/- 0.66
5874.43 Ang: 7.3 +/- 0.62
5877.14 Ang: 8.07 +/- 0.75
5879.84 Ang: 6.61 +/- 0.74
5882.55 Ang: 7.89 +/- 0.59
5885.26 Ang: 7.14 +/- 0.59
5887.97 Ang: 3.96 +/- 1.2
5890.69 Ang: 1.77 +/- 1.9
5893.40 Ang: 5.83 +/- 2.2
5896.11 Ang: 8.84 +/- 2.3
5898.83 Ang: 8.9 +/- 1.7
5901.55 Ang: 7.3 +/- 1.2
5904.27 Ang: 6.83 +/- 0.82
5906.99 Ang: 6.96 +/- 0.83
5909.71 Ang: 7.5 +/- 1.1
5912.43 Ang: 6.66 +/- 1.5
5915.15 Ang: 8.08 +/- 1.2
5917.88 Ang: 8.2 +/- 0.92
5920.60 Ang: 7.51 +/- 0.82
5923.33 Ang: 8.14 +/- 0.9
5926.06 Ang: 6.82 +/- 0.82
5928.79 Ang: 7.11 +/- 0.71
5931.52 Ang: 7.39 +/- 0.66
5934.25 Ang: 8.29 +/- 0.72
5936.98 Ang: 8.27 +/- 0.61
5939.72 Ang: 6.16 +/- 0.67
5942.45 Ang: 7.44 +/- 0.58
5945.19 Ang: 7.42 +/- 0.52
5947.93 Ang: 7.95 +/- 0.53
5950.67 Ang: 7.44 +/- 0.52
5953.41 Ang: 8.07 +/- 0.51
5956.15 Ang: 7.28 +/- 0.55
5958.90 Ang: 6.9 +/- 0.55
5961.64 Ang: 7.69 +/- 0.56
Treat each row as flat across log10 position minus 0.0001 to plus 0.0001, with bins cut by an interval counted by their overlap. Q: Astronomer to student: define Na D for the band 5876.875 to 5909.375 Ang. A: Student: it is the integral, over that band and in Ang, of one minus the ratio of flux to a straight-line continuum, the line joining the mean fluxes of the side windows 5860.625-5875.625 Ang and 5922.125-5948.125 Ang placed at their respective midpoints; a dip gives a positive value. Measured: 3.2 Ang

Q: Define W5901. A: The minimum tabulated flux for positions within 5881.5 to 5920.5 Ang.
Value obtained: 1.77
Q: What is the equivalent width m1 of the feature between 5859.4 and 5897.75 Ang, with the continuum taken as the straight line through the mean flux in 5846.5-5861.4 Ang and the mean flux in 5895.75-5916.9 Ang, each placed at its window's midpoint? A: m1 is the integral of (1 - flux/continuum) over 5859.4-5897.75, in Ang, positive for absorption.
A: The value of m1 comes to 4.3 Ang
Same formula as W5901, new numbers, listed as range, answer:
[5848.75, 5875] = 6.71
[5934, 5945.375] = 6.16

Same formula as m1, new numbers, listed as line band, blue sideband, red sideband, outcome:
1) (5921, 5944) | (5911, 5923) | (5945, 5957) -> 0.6 Ang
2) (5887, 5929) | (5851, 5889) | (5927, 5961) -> 2.5 Ang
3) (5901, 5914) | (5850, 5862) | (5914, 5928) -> 1.0 Ang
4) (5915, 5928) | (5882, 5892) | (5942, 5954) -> -2.4 Ang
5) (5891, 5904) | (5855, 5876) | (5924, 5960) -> 0.4 Ang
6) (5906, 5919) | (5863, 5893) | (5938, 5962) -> -1.0 Ang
